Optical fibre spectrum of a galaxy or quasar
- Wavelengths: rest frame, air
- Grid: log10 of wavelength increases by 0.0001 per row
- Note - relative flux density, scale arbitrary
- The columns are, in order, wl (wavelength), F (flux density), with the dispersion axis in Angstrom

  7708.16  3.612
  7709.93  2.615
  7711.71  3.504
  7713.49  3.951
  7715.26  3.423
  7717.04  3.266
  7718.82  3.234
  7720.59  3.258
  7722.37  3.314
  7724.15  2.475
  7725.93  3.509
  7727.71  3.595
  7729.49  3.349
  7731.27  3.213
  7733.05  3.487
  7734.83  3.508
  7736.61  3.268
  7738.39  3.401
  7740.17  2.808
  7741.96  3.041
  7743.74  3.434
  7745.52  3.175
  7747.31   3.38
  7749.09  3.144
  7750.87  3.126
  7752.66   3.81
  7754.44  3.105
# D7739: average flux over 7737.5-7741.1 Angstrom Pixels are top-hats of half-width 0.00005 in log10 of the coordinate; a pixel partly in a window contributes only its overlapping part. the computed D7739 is 3.1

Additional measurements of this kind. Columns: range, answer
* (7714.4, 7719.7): 3.3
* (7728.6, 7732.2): 3.28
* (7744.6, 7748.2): 3.28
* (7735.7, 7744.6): 3.19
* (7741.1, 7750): 3.24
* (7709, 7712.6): 3.07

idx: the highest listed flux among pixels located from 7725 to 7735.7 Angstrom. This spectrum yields 3.595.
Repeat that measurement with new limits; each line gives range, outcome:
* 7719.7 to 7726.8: 3.509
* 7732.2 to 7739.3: 3.508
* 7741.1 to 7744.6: 3.434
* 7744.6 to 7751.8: 3.38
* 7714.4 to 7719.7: 3.423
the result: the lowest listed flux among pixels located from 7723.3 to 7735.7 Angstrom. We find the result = 2.475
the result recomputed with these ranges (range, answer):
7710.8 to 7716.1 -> 3.423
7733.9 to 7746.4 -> 2.808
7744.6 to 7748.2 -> 3.175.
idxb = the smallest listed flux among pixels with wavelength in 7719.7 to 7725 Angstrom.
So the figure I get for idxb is 2.475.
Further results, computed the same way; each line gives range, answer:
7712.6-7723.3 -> 3.234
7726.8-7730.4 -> 3.349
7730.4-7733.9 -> 3.213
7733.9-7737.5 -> 3.268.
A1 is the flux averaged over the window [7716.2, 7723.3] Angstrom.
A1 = 3.26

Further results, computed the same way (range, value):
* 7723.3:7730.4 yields 3.24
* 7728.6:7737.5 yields 3.37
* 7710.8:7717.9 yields 3.53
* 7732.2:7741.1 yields 3.29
